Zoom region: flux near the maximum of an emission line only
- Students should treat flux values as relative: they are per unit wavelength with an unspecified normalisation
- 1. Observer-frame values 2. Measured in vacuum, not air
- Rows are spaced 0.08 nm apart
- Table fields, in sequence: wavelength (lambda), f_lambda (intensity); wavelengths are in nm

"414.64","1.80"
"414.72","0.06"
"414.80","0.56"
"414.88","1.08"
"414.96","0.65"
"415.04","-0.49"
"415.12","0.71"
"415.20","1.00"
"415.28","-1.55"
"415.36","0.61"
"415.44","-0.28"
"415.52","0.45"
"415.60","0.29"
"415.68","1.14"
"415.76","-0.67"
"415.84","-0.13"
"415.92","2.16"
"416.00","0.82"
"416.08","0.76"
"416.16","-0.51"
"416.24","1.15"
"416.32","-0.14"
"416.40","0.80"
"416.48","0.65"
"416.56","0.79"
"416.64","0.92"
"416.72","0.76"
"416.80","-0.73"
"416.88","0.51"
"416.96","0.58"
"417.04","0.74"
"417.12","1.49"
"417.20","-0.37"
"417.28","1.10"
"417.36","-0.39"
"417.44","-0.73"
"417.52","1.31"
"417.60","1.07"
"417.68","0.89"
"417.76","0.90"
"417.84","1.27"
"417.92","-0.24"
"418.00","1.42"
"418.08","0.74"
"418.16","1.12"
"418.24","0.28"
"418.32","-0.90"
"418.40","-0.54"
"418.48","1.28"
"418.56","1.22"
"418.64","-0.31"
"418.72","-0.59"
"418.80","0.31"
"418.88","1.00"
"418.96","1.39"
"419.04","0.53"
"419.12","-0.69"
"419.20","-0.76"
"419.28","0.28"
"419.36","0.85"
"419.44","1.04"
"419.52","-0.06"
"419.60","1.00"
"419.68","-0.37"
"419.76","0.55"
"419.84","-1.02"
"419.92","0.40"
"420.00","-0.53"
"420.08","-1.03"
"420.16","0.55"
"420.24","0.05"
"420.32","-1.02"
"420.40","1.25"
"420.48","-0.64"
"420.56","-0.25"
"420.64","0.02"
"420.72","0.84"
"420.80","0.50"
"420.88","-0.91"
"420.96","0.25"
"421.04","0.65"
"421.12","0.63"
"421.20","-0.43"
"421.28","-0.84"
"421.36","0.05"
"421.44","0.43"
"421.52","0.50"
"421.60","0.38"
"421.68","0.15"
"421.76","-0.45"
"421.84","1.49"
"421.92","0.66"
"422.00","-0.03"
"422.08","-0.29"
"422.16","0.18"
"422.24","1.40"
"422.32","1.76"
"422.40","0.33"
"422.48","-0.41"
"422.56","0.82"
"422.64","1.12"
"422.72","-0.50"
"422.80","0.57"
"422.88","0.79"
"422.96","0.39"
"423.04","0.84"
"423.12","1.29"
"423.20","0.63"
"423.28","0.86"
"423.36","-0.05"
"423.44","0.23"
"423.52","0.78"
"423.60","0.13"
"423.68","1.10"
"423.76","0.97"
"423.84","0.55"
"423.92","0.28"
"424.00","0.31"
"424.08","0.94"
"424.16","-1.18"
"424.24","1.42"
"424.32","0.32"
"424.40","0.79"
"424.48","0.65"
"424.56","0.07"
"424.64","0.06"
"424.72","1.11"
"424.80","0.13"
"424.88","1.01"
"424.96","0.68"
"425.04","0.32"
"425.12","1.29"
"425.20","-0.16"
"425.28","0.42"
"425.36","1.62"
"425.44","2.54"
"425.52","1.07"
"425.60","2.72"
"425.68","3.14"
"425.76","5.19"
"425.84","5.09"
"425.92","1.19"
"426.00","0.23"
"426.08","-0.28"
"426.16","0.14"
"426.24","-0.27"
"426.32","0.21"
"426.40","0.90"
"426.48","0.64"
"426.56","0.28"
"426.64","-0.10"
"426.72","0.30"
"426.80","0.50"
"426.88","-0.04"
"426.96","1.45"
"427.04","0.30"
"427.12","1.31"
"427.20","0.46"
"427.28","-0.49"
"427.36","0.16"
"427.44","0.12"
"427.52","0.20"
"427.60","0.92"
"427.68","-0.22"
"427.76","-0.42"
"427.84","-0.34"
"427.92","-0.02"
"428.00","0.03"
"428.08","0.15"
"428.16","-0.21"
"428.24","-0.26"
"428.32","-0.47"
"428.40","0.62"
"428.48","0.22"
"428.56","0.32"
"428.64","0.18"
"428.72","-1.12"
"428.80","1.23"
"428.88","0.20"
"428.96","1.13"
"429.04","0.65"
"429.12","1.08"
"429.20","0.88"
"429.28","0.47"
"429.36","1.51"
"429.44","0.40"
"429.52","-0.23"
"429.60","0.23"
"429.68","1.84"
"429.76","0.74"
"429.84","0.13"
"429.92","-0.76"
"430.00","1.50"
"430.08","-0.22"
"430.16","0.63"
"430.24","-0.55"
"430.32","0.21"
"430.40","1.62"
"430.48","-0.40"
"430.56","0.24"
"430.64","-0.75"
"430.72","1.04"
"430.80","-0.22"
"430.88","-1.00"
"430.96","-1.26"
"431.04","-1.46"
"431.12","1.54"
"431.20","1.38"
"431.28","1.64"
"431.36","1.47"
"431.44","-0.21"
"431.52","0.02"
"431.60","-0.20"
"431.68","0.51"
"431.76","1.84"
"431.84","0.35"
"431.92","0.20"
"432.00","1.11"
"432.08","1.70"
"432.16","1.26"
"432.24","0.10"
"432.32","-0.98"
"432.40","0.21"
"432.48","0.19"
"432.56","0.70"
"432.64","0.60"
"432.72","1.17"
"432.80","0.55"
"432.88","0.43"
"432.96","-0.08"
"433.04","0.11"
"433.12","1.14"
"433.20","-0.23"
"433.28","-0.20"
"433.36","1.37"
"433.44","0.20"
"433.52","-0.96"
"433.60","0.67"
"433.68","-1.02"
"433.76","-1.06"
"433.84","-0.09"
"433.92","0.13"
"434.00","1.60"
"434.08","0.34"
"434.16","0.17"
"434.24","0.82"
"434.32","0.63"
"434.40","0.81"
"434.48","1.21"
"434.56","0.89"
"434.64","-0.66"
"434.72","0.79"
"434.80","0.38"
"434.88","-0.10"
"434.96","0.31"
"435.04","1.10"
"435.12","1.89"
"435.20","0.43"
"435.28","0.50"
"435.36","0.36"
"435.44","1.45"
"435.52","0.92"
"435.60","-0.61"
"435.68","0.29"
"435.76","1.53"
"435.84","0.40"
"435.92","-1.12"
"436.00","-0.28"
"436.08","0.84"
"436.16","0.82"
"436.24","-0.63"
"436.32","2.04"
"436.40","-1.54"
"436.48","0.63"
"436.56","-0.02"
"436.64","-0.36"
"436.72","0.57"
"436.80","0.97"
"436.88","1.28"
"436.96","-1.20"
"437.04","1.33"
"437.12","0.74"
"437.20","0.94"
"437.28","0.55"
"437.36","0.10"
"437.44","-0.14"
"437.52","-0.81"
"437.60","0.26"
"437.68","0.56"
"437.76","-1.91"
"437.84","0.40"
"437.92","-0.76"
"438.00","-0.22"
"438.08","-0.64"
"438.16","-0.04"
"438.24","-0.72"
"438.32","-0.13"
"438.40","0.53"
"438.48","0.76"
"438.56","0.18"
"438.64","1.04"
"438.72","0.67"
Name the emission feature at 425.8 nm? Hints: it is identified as [O II]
